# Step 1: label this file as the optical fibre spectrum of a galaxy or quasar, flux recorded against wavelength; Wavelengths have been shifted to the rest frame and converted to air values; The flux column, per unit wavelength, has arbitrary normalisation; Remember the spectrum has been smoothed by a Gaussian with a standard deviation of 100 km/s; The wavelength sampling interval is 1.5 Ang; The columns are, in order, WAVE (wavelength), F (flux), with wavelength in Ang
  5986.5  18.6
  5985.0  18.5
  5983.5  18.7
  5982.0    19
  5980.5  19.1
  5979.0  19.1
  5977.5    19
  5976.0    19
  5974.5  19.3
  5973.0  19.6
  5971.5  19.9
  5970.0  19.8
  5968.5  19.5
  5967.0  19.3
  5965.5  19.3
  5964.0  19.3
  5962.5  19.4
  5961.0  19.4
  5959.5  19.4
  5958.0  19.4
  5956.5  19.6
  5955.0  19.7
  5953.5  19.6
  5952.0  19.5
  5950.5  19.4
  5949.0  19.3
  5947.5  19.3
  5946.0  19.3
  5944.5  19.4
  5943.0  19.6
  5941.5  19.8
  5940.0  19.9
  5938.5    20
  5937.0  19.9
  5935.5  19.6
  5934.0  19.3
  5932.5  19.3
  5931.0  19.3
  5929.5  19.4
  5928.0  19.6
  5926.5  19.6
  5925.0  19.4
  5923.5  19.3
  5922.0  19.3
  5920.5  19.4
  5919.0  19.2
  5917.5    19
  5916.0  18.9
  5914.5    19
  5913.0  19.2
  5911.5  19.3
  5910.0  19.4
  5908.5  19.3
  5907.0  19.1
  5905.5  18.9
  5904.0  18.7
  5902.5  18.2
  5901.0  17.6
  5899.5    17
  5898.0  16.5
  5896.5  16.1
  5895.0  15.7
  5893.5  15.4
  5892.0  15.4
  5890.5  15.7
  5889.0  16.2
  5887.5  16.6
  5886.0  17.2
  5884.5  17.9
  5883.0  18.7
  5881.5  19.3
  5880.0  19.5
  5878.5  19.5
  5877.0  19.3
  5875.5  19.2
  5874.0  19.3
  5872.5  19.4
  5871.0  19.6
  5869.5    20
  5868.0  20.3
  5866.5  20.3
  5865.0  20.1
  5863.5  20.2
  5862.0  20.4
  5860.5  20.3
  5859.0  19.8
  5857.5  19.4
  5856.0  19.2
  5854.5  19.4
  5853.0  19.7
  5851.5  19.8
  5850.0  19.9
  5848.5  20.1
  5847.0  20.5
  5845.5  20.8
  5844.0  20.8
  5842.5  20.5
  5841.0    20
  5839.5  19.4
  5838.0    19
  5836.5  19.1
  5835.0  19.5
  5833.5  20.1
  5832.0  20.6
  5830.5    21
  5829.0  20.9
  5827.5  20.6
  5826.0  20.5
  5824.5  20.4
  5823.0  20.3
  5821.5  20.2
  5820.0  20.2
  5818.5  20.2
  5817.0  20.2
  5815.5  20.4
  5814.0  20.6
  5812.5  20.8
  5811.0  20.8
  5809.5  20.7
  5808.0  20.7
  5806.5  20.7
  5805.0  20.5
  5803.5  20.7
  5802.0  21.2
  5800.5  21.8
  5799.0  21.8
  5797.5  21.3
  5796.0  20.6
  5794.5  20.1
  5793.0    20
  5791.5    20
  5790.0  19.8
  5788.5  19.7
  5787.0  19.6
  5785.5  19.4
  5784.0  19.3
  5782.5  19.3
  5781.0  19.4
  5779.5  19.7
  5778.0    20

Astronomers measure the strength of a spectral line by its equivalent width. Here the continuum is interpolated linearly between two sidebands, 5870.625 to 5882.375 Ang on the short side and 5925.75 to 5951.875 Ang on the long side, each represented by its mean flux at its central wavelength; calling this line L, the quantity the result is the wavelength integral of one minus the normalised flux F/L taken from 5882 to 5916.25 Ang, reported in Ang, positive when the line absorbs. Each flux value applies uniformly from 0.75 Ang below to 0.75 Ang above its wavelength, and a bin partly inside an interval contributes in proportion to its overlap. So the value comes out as 3.1 Ang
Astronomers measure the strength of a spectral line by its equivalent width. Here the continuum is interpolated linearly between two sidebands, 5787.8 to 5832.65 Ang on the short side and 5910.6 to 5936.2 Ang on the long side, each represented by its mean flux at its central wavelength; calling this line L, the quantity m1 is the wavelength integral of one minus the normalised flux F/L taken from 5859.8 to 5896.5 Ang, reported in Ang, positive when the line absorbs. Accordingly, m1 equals 2.4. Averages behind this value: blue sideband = 20.6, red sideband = 19.3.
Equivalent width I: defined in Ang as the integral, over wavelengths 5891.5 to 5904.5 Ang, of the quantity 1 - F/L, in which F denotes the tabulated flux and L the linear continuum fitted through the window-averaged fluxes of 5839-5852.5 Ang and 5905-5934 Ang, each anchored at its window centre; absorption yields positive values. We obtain 1.87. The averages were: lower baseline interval 20.2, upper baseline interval 19.3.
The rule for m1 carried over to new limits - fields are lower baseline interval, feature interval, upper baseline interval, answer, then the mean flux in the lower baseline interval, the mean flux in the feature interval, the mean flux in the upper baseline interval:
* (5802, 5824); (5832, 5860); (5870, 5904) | -0.8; 20.5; 19.9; 17.7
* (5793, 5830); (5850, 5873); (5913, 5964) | 0.4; 20.7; 19.9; 19.4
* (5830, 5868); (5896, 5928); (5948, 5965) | 1.5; 20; 18.7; 19.4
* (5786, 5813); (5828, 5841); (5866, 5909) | -0.2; 20.6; 20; 18.1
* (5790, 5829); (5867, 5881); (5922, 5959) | 0.3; 20.6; 19.6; 19.5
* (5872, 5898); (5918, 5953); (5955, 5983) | -1.5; 17.6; 19.5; 19.4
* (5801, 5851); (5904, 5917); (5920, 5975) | 0.4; 20.4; 19.1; 19.5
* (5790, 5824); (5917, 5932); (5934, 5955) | 0.3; 20.6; 19.4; 19.6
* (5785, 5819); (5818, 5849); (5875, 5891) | -1.0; 20.5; 20.2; 18.1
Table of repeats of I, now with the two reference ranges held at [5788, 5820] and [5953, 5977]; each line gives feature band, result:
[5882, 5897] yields 2.6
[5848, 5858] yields 0.3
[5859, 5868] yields 0.0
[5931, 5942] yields 0.0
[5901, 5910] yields 0.5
